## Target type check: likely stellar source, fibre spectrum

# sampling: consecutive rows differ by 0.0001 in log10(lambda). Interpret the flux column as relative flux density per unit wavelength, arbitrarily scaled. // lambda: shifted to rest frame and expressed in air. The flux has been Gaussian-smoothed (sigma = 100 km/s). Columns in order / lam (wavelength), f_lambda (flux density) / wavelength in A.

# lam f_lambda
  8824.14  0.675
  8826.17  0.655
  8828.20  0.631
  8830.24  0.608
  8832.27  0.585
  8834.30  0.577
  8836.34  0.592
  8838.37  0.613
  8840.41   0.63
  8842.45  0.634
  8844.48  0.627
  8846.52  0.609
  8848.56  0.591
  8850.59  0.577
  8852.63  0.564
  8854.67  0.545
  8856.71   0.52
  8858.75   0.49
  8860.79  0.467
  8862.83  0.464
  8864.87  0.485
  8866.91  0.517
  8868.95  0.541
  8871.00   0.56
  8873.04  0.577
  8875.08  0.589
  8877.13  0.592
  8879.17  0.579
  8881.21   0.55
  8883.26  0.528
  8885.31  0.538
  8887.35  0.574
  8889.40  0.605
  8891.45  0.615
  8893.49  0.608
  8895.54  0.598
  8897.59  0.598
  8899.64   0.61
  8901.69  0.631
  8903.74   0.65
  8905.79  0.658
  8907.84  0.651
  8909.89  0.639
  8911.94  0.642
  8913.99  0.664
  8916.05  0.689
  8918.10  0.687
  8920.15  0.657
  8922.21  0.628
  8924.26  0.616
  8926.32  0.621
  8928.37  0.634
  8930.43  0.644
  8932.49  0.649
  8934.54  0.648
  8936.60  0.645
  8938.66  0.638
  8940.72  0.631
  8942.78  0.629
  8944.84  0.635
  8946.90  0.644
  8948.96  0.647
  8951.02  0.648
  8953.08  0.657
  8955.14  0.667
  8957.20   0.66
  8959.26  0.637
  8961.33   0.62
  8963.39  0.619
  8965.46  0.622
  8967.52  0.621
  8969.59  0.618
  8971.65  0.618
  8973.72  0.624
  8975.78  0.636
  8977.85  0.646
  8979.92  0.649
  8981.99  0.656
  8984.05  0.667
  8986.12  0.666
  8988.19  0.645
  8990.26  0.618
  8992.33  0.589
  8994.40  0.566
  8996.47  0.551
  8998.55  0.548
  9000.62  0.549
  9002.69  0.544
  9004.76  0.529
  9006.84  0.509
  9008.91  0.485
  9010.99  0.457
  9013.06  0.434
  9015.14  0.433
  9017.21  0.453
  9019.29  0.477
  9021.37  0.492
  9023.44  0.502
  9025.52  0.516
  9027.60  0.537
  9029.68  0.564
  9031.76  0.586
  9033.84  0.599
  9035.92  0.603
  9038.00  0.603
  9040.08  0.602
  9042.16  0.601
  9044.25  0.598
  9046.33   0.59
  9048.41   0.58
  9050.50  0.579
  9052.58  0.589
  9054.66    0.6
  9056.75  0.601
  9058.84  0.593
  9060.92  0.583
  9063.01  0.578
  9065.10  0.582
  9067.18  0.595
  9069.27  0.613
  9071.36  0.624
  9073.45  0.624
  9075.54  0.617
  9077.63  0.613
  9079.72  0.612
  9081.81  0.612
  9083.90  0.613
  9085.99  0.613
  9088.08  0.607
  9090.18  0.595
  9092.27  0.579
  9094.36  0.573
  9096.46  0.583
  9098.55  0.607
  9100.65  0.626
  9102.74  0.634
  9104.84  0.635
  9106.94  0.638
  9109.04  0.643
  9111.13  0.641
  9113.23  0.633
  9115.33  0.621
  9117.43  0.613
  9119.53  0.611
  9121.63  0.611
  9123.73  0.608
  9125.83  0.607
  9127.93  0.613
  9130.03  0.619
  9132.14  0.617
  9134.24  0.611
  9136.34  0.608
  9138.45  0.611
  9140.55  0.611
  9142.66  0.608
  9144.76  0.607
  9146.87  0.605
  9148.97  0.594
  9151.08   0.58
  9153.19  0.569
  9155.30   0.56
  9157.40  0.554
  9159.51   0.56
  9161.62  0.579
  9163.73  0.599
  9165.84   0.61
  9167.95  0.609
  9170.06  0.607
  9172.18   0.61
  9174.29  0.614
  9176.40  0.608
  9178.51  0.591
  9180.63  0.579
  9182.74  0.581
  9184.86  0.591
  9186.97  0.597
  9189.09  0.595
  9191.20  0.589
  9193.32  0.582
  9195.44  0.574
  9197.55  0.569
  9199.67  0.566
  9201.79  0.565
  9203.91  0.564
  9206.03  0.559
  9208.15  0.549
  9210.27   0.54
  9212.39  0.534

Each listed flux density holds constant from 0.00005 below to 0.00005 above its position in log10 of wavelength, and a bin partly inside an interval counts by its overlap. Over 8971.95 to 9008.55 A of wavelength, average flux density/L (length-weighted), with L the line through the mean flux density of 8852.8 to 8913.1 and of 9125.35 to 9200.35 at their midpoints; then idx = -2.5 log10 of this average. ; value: -0.03 mag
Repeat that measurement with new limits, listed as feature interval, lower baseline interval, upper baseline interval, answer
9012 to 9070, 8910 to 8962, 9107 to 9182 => 0.12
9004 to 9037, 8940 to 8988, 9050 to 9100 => 0.21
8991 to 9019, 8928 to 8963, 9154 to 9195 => 0.23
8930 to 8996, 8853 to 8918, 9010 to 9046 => -0.15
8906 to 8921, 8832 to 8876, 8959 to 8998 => -0.12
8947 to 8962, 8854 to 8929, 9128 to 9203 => -0.10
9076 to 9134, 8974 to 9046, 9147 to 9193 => -0.06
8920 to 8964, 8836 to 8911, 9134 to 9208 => -0.10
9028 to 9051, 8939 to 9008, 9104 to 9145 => 0.05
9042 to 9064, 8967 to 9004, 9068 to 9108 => 0.04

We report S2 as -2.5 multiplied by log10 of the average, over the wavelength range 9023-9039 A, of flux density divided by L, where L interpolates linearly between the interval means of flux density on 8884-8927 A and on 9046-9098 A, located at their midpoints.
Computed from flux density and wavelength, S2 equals 0.073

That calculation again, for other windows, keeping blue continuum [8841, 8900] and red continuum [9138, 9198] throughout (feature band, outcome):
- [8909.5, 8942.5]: -0.14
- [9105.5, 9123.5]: -0.07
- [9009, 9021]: 0.26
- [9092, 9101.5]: -0.02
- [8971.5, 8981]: -0.11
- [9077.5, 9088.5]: -0.05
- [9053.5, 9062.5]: -0.02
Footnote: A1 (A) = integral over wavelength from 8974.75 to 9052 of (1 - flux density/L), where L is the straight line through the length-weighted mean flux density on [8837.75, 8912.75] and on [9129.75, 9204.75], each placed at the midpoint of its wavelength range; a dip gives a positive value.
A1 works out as 2.8 A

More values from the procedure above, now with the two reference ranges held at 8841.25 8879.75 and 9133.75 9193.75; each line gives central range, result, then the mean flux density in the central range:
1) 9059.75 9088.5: -1.2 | 0.606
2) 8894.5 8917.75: -3.3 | 0.64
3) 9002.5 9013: 1.4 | 0.495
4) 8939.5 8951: -1.5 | 0.638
